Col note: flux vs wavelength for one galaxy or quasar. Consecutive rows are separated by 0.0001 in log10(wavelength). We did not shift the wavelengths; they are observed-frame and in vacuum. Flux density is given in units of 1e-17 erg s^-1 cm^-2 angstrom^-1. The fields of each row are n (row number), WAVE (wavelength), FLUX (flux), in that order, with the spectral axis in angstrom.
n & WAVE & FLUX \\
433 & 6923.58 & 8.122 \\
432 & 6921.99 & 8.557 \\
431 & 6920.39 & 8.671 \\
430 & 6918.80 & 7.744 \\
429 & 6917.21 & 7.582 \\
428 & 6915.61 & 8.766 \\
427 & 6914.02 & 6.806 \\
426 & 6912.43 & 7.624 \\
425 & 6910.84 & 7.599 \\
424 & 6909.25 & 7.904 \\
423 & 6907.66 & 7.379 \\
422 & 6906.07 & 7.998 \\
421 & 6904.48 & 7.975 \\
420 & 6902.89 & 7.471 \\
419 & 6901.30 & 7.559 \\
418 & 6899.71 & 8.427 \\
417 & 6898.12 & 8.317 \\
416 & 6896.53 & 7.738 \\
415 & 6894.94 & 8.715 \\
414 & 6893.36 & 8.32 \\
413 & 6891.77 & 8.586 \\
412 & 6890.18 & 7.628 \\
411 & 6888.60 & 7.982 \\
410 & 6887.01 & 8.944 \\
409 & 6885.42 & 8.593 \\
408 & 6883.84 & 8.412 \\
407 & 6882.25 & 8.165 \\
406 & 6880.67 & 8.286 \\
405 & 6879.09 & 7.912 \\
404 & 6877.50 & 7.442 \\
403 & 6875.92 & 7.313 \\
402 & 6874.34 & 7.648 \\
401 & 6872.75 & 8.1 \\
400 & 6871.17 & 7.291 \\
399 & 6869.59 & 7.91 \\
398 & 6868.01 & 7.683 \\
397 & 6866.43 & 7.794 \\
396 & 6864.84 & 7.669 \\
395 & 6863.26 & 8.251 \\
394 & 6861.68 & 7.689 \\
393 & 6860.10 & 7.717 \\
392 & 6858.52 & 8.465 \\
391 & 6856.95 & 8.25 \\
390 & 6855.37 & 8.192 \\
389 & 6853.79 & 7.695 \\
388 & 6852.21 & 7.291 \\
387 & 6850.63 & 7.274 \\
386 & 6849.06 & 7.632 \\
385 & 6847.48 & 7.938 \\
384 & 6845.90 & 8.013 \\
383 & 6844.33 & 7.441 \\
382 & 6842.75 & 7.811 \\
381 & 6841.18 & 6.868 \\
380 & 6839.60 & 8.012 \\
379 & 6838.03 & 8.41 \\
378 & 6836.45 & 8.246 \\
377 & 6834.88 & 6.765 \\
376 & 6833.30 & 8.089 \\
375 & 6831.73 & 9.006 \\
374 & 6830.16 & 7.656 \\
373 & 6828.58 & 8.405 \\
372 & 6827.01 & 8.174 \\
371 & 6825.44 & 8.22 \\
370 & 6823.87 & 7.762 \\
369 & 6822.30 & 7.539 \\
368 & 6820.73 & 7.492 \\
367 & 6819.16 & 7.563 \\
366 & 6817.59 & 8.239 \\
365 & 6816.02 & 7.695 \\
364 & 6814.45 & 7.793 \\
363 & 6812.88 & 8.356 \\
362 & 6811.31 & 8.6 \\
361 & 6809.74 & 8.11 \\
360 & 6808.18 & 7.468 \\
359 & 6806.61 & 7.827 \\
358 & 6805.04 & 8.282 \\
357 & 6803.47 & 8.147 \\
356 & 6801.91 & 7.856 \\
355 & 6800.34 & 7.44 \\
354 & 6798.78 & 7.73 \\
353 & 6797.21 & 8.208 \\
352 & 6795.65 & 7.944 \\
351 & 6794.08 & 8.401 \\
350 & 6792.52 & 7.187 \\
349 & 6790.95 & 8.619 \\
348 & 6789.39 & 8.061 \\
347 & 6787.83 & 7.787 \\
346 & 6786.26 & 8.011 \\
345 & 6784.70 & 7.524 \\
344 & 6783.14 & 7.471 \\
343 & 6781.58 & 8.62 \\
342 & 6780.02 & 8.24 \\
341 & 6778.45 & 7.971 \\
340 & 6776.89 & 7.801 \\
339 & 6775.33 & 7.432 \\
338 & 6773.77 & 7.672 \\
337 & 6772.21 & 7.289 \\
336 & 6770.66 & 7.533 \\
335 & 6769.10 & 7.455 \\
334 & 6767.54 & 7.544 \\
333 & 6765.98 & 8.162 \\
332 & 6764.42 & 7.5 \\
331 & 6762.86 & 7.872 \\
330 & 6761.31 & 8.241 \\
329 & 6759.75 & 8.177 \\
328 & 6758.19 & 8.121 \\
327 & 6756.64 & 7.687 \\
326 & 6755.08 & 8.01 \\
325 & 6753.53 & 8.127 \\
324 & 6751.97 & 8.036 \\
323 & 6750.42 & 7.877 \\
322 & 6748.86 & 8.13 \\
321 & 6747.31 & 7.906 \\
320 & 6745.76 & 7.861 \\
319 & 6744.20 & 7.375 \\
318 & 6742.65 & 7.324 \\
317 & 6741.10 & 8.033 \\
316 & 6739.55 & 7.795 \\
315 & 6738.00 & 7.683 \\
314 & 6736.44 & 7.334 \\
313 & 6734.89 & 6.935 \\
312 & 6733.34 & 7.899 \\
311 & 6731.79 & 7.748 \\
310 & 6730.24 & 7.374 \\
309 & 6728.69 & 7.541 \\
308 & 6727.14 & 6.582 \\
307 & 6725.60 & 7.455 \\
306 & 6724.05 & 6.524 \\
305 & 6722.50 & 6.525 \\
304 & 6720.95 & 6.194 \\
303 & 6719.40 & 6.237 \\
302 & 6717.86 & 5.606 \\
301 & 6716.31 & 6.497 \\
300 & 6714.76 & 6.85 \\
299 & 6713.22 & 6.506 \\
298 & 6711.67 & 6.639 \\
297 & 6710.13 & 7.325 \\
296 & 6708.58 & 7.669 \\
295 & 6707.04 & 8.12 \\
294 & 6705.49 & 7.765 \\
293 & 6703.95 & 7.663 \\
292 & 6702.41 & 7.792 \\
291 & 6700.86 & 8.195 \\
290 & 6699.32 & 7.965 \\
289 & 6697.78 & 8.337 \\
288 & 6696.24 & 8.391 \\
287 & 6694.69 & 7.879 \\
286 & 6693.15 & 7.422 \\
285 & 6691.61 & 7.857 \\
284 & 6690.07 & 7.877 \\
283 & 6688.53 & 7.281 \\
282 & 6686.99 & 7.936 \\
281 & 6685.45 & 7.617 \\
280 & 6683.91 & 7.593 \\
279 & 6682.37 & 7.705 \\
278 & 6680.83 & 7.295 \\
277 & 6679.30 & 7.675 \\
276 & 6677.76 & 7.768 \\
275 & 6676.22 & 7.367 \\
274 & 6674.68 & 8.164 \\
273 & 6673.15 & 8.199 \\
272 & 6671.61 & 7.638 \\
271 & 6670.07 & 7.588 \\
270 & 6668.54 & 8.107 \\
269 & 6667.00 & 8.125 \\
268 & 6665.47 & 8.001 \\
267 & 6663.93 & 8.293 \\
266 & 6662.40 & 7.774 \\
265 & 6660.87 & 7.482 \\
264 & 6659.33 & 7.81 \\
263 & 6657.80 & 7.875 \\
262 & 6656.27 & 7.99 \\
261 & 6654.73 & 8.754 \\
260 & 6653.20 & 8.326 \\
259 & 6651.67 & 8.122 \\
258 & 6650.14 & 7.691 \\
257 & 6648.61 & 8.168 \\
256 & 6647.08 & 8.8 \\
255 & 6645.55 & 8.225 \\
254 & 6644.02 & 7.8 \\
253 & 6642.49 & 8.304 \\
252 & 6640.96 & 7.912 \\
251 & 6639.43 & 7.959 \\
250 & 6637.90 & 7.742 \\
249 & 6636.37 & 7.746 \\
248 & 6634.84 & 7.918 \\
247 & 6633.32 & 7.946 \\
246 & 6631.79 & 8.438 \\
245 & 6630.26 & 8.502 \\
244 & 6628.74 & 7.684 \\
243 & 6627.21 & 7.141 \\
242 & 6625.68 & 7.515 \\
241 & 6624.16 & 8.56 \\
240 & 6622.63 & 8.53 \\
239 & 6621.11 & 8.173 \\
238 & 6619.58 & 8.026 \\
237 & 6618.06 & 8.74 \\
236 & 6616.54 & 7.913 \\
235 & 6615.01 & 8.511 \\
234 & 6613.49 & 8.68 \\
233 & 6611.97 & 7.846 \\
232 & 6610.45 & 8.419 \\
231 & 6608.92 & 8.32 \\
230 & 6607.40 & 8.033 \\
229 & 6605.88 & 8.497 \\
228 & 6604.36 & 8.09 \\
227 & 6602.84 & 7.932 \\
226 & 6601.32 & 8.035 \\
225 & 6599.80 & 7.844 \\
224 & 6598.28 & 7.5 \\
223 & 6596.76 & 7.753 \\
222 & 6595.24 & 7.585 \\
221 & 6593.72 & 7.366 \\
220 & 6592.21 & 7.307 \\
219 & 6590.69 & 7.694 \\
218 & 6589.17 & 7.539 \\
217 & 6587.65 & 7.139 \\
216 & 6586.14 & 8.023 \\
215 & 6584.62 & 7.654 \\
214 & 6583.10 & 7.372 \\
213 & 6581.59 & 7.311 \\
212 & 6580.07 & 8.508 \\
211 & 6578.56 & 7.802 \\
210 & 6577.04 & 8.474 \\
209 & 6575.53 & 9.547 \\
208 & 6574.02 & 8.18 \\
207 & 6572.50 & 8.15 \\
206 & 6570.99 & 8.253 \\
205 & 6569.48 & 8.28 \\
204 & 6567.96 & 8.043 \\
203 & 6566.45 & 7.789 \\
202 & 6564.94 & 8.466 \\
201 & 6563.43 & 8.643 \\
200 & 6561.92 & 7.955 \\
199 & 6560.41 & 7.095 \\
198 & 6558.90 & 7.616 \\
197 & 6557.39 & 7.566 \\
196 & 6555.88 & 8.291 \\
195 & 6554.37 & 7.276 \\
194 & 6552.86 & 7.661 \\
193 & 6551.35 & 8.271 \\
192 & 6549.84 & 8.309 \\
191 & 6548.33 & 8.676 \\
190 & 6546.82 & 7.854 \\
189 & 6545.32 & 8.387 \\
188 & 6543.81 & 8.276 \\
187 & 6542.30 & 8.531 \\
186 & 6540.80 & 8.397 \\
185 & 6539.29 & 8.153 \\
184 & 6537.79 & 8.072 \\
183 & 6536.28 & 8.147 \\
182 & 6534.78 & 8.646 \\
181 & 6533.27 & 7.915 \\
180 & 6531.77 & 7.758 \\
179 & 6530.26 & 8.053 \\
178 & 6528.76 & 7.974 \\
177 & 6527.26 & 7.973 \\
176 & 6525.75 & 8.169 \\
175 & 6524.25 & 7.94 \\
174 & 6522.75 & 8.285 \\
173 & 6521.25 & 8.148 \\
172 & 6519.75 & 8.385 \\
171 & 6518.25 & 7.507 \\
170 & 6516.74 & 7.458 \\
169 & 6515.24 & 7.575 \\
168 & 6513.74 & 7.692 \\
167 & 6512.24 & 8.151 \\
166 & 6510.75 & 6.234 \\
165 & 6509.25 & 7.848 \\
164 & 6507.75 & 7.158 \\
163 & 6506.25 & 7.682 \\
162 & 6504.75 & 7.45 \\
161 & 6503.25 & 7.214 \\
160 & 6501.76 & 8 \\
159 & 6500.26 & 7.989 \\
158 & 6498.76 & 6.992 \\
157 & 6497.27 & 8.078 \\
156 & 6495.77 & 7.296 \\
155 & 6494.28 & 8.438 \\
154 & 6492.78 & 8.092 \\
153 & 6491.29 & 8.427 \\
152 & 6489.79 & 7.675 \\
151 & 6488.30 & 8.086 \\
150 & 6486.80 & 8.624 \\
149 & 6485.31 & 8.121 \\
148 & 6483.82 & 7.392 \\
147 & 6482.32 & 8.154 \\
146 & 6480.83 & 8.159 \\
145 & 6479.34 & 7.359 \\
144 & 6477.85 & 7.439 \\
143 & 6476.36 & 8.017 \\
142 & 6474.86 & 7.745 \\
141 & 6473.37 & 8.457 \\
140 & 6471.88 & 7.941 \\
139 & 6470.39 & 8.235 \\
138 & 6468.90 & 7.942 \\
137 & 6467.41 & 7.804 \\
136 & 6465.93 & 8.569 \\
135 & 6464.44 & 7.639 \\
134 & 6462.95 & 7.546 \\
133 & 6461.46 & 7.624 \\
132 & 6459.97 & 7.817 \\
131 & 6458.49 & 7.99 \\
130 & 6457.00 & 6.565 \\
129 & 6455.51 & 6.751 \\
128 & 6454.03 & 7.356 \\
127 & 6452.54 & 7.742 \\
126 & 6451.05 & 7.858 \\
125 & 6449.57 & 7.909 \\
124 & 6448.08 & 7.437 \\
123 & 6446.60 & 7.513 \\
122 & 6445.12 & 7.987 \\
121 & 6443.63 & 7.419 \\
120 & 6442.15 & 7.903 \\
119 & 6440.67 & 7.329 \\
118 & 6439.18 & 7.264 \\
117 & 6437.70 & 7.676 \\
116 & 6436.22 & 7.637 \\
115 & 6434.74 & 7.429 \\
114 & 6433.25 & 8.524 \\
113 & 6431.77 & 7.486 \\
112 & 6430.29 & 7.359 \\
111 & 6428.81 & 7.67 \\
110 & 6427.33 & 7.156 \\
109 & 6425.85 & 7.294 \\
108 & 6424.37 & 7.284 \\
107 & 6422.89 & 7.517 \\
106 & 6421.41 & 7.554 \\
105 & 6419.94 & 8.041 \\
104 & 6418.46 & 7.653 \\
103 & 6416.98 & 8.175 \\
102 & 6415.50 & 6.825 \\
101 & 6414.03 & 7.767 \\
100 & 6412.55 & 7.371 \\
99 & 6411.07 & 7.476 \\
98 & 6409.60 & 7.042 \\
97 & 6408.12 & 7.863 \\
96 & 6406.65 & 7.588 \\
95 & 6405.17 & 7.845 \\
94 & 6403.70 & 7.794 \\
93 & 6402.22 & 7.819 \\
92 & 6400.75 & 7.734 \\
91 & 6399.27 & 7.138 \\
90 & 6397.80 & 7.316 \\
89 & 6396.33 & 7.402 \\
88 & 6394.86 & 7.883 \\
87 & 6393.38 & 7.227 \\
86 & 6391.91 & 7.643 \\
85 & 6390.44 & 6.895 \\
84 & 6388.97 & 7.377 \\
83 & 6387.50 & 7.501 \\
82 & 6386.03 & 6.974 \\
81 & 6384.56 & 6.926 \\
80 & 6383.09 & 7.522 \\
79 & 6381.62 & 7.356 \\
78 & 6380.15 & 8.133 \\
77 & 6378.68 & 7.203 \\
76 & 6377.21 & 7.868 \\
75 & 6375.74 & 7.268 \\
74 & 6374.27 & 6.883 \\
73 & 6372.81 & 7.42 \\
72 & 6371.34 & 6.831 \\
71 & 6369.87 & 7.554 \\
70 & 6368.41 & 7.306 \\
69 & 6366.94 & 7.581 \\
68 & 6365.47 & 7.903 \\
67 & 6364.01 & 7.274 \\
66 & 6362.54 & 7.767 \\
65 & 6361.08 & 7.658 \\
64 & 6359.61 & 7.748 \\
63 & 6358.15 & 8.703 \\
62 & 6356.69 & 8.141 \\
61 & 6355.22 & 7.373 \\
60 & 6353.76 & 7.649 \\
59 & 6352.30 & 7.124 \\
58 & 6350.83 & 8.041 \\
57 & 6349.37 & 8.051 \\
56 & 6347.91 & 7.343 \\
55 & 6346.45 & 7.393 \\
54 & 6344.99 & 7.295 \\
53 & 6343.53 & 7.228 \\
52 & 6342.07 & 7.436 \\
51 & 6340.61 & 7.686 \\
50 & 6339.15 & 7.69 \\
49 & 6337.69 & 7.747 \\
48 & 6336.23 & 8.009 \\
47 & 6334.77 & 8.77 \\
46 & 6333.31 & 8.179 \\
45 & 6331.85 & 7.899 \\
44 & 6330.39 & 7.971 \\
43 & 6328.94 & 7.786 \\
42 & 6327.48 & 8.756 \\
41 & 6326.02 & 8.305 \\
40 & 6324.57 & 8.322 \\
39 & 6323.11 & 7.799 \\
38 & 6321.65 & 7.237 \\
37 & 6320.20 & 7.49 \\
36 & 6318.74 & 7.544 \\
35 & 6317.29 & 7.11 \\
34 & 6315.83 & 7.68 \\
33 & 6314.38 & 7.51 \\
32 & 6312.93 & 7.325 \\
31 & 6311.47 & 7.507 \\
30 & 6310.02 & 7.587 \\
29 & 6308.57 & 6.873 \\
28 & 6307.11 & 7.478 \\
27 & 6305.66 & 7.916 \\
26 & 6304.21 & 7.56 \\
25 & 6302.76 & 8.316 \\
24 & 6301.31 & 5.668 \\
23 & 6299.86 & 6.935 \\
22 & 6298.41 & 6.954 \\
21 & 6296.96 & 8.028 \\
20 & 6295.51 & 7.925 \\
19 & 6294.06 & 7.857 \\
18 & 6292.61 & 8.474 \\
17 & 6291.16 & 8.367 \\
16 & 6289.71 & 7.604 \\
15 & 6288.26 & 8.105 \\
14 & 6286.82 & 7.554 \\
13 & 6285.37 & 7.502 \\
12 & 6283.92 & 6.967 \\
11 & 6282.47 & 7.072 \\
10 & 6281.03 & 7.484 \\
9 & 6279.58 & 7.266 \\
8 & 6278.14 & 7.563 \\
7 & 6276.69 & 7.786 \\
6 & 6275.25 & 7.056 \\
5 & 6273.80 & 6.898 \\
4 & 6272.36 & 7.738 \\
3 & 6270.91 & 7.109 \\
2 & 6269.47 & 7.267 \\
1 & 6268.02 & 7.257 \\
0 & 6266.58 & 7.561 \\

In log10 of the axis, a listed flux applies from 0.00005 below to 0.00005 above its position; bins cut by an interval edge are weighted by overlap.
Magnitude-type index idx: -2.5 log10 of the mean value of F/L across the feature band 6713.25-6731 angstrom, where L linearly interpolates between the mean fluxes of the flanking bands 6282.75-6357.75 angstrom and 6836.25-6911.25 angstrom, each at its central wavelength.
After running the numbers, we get 0.18 mag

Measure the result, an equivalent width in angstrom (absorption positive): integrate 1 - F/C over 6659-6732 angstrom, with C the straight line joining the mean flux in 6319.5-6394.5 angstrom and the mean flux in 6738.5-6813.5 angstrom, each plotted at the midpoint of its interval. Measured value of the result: 3.2 angstrom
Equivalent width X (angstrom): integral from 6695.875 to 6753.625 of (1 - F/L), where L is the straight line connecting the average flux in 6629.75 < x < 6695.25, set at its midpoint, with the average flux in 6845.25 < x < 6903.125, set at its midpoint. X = 3.9 angstrom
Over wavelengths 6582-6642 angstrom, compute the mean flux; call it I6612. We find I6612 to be 7.94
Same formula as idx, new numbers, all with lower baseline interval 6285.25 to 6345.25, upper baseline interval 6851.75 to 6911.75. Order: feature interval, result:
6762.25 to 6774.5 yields 0.04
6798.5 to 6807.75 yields 0.01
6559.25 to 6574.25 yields -0.04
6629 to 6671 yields -0.03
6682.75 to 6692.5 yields 0.02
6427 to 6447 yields 0.02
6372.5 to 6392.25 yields 0.05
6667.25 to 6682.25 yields 0.01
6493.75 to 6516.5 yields 0.03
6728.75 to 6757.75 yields 0.02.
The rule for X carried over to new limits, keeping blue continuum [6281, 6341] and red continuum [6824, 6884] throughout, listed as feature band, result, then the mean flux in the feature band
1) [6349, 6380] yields 0.4 angstrom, 7.59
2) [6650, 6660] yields -0.4 angstrom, 8.11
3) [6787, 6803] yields -0.2 angstrom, 7.93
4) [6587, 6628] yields -0.9 angstrom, 7.95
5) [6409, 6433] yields 0.7 angstrom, 7.51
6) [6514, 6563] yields -1.6 angstrom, 8.01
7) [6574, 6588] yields -0.4 angstrom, 8.02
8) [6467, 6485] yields -0.4 angstrom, 7.89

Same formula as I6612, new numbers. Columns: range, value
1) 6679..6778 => 7.54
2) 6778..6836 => 7.95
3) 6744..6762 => 7.98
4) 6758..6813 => 7.9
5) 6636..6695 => 7.89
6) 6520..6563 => 8.06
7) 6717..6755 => 7.35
